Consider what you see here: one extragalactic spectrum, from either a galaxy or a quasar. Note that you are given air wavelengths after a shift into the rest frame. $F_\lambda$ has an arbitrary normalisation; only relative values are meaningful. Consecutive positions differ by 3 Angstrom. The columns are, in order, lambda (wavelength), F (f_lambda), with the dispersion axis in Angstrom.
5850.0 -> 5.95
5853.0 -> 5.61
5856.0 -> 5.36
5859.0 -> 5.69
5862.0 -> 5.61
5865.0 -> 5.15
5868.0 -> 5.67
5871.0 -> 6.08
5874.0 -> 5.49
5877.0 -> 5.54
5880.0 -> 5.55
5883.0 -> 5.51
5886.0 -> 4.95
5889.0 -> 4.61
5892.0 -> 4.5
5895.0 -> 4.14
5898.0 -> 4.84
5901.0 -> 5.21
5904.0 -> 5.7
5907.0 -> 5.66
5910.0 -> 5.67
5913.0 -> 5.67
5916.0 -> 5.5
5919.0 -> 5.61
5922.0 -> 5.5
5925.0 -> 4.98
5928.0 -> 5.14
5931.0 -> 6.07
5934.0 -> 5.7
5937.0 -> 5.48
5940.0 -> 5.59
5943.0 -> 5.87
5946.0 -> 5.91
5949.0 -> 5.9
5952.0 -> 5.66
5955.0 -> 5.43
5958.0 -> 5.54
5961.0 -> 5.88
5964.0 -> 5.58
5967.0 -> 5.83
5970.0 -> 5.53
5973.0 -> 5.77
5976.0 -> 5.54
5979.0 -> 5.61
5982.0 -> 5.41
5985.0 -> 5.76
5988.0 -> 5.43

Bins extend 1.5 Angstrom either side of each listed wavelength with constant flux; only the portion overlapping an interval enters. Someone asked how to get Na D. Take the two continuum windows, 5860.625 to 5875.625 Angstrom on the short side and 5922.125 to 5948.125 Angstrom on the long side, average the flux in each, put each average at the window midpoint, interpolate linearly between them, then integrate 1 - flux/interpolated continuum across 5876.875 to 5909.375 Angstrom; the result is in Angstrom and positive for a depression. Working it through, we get 2.8 Angstrom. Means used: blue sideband 5.6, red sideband 5.59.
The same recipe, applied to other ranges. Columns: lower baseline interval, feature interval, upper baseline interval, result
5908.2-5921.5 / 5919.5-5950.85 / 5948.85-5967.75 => 0.1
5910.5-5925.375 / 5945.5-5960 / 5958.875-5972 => -0.1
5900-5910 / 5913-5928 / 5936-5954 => 0.6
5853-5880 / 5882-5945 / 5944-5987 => 3.2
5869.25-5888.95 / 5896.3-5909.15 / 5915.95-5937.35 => 0.3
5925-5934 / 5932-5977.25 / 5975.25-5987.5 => -1.2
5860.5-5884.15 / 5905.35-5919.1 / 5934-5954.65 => 0.1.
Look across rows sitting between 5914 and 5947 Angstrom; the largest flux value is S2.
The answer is 6.07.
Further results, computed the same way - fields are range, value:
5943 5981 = 5.91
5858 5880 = 6.08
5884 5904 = 5.7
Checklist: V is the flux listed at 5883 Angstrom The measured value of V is 5.51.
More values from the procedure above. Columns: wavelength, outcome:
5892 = 4.5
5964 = 5.58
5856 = 5.36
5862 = 5.61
